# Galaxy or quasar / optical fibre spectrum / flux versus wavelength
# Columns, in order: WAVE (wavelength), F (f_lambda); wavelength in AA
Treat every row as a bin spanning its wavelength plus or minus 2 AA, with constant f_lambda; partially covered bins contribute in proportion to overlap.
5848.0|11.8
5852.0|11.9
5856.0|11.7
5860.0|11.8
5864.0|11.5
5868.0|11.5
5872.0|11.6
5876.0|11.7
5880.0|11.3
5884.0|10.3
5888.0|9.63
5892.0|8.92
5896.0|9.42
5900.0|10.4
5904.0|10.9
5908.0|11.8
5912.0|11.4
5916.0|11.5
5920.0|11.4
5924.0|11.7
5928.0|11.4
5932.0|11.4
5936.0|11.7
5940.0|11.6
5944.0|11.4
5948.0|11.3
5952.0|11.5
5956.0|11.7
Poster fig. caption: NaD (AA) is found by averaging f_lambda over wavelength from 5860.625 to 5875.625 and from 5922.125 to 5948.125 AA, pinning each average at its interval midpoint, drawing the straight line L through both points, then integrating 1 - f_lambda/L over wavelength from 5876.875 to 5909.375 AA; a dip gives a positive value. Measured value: 3.4 AA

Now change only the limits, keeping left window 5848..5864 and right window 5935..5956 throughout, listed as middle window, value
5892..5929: 2.0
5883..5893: 1.8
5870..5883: 0.3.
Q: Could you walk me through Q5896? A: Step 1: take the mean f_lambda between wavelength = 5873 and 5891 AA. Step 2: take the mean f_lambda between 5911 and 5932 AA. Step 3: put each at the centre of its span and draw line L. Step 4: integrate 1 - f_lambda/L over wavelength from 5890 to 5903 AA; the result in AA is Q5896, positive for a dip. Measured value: 1.5 AA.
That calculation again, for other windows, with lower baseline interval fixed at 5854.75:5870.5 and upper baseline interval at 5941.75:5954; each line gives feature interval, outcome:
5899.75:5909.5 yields 0.3 AA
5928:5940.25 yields -0.1 AA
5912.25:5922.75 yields 0.0 AA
